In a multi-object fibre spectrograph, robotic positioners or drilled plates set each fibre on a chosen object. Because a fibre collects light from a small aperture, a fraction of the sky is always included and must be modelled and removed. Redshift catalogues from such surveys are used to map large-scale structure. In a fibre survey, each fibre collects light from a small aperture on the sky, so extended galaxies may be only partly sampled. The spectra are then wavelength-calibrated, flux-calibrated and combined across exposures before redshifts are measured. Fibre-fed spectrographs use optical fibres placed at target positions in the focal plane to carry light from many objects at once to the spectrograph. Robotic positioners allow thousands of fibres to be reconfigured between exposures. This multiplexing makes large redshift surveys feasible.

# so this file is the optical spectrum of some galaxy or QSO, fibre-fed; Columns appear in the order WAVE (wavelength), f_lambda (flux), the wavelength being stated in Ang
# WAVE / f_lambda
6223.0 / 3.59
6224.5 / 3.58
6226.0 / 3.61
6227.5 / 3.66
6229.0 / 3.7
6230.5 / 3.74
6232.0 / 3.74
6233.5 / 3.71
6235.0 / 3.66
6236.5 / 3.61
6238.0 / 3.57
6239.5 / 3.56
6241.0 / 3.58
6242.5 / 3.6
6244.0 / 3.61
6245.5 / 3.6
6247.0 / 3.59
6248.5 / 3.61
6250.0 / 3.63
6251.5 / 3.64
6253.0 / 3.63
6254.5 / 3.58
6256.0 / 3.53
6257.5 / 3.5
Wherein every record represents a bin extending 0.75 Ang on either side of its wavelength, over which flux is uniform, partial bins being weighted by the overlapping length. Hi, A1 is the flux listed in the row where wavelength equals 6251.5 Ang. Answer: 3.64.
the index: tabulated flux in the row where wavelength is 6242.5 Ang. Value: 3.6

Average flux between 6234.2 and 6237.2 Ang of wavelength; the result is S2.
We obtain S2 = 3.64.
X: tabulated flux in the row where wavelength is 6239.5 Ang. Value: 3.56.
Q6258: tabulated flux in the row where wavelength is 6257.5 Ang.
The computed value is 3.5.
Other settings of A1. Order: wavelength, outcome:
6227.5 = 3.66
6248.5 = 3.61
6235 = 3.66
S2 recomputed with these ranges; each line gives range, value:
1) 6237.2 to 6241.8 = 3.57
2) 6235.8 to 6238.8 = 3.59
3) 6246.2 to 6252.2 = 3.62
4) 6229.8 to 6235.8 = 3.71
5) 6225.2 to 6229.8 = 3.66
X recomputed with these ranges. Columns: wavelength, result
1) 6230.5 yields 3.74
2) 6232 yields 3.74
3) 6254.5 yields 3.58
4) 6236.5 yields 3.61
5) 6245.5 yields 3.6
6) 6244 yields 3.61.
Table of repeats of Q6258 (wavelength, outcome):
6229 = 3.7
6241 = 3.58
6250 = 3.63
